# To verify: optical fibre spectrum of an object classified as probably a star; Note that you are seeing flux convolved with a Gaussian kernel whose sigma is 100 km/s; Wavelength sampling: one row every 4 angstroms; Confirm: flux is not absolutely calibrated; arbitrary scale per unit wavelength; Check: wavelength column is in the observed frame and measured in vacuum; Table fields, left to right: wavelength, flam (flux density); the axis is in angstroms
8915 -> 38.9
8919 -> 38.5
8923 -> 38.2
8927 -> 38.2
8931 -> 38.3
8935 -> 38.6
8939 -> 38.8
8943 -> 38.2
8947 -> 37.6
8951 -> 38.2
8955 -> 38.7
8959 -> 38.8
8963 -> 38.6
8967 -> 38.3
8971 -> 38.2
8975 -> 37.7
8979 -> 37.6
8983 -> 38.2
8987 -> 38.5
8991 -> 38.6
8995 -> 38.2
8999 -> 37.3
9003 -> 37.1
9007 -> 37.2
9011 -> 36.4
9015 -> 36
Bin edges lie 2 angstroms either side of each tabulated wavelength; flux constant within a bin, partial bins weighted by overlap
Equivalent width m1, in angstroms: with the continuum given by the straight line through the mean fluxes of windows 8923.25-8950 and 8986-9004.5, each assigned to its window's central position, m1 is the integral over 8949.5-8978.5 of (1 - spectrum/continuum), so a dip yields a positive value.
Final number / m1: -0.2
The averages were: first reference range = 38.3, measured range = 38.3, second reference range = 37.9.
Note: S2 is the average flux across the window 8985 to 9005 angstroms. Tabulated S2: 37.9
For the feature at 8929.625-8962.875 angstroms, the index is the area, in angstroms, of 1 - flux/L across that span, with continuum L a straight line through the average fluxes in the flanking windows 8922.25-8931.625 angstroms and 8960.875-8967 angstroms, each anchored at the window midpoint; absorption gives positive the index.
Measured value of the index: 0.0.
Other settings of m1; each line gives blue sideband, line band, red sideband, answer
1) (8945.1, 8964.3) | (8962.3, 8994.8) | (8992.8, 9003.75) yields -0.21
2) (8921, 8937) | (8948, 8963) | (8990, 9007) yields -0.17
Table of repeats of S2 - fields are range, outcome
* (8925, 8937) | 38.4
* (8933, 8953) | 38.3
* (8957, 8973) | 38.5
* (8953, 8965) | 38.7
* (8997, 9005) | 37.2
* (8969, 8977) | 38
